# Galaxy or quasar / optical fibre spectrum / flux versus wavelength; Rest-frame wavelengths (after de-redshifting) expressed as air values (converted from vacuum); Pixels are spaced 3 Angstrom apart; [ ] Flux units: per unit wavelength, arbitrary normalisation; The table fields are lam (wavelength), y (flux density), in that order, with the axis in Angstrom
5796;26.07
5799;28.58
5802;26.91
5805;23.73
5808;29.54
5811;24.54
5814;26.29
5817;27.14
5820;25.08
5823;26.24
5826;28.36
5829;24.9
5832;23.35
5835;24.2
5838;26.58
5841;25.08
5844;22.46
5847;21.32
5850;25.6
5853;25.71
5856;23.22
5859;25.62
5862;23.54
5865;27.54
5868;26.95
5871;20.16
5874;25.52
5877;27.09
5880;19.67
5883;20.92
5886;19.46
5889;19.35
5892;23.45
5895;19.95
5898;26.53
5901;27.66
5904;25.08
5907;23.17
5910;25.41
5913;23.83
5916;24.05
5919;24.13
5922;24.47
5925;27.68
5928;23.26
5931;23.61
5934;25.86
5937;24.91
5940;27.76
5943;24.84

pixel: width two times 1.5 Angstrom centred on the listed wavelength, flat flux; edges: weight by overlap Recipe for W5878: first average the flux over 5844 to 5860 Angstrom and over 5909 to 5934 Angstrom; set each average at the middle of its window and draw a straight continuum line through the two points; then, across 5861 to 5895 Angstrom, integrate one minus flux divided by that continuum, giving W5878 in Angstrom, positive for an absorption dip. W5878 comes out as 1.9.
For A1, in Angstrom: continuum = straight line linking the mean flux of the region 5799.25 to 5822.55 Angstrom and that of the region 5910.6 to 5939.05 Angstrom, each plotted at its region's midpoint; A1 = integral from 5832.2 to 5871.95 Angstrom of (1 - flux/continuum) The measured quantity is 1.9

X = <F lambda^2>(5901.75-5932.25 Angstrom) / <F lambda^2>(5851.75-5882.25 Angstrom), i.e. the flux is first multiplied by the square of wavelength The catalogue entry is 1.0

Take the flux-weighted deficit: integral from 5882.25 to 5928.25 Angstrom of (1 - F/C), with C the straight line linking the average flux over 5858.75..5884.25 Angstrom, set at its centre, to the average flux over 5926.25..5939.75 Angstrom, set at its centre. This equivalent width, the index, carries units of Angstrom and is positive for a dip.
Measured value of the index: 1.4 Angstrom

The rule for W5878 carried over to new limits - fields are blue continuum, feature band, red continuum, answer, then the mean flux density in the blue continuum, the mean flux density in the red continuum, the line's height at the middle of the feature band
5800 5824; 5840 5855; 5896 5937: 1.05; 26.2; 24.9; 25.8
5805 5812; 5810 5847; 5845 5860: 0.38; 26.5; 24.2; 25.5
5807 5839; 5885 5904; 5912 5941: 1.68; 26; 24.9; 25.2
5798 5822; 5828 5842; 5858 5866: 0.62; 26.4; 25.4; 26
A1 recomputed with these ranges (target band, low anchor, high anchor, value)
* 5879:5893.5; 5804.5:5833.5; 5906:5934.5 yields 2.6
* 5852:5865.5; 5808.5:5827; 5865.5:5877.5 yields 0.2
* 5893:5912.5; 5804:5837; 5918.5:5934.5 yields 0.4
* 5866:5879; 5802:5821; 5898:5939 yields 0.3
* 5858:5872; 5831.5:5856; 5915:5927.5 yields -0.3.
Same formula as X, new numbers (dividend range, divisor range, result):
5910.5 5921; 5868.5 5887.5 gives 1.09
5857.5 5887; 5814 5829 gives 0.91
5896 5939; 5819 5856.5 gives 1.03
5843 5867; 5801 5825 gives 0.95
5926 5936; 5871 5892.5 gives 1.13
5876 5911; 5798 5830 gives 0.90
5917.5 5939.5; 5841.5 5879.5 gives 1.05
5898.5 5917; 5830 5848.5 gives 1.07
